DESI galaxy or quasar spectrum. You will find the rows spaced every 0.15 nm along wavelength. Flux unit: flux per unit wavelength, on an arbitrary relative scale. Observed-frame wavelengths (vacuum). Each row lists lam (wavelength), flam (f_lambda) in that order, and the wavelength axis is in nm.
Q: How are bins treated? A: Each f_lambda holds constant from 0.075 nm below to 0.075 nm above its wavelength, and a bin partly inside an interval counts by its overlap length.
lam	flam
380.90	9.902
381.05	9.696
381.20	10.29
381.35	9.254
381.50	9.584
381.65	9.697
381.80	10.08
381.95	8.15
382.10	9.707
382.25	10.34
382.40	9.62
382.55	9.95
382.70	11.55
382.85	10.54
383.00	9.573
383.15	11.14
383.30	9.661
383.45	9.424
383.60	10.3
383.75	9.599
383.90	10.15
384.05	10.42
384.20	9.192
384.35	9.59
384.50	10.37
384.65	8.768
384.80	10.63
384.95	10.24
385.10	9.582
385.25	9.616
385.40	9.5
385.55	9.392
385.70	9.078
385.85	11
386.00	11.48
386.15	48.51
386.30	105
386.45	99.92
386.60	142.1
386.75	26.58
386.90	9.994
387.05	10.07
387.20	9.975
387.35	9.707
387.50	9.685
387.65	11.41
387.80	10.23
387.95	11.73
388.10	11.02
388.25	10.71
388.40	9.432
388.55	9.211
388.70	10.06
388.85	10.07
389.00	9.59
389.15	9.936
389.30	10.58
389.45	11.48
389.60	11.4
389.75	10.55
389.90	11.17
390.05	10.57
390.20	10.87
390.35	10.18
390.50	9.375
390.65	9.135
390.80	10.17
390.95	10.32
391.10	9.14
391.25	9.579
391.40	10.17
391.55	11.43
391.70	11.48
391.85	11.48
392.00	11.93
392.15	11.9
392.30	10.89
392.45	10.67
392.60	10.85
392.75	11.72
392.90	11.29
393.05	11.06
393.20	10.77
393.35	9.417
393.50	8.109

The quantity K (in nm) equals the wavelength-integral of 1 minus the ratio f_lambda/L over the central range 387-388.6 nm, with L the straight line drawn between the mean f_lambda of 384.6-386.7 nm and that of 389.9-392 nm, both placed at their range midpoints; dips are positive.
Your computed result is 0.94 nm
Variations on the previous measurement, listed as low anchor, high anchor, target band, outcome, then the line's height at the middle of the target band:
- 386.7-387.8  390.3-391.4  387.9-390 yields 0.083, 10.9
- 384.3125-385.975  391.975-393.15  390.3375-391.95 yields 0.108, 11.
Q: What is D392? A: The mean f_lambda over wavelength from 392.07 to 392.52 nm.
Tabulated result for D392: 11.2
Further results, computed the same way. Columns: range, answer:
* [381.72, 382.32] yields 9.56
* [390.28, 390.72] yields 9.56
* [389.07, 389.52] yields 10.6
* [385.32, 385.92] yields 9.73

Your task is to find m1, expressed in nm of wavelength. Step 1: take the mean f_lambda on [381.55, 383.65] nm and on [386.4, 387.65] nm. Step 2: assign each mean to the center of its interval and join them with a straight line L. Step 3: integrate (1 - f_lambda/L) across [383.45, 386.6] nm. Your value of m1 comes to 0.50 nm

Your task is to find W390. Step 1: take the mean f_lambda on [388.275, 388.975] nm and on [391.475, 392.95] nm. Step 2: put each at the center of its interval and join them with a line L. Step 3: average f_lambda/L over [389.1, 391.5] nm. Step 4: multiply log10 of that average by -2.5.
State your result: 0.019 mag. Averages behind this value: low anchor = 9.76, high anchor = 11.4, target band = 10.3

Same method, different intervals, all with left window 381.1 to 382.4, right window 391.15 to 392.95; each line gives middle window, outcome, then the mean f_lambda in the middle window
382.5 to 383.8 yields -0.04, 10.2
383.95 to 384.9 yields 0.02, 9.85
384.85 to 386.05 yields 0.02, 9.97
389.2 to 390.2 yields -0.02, 10.9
